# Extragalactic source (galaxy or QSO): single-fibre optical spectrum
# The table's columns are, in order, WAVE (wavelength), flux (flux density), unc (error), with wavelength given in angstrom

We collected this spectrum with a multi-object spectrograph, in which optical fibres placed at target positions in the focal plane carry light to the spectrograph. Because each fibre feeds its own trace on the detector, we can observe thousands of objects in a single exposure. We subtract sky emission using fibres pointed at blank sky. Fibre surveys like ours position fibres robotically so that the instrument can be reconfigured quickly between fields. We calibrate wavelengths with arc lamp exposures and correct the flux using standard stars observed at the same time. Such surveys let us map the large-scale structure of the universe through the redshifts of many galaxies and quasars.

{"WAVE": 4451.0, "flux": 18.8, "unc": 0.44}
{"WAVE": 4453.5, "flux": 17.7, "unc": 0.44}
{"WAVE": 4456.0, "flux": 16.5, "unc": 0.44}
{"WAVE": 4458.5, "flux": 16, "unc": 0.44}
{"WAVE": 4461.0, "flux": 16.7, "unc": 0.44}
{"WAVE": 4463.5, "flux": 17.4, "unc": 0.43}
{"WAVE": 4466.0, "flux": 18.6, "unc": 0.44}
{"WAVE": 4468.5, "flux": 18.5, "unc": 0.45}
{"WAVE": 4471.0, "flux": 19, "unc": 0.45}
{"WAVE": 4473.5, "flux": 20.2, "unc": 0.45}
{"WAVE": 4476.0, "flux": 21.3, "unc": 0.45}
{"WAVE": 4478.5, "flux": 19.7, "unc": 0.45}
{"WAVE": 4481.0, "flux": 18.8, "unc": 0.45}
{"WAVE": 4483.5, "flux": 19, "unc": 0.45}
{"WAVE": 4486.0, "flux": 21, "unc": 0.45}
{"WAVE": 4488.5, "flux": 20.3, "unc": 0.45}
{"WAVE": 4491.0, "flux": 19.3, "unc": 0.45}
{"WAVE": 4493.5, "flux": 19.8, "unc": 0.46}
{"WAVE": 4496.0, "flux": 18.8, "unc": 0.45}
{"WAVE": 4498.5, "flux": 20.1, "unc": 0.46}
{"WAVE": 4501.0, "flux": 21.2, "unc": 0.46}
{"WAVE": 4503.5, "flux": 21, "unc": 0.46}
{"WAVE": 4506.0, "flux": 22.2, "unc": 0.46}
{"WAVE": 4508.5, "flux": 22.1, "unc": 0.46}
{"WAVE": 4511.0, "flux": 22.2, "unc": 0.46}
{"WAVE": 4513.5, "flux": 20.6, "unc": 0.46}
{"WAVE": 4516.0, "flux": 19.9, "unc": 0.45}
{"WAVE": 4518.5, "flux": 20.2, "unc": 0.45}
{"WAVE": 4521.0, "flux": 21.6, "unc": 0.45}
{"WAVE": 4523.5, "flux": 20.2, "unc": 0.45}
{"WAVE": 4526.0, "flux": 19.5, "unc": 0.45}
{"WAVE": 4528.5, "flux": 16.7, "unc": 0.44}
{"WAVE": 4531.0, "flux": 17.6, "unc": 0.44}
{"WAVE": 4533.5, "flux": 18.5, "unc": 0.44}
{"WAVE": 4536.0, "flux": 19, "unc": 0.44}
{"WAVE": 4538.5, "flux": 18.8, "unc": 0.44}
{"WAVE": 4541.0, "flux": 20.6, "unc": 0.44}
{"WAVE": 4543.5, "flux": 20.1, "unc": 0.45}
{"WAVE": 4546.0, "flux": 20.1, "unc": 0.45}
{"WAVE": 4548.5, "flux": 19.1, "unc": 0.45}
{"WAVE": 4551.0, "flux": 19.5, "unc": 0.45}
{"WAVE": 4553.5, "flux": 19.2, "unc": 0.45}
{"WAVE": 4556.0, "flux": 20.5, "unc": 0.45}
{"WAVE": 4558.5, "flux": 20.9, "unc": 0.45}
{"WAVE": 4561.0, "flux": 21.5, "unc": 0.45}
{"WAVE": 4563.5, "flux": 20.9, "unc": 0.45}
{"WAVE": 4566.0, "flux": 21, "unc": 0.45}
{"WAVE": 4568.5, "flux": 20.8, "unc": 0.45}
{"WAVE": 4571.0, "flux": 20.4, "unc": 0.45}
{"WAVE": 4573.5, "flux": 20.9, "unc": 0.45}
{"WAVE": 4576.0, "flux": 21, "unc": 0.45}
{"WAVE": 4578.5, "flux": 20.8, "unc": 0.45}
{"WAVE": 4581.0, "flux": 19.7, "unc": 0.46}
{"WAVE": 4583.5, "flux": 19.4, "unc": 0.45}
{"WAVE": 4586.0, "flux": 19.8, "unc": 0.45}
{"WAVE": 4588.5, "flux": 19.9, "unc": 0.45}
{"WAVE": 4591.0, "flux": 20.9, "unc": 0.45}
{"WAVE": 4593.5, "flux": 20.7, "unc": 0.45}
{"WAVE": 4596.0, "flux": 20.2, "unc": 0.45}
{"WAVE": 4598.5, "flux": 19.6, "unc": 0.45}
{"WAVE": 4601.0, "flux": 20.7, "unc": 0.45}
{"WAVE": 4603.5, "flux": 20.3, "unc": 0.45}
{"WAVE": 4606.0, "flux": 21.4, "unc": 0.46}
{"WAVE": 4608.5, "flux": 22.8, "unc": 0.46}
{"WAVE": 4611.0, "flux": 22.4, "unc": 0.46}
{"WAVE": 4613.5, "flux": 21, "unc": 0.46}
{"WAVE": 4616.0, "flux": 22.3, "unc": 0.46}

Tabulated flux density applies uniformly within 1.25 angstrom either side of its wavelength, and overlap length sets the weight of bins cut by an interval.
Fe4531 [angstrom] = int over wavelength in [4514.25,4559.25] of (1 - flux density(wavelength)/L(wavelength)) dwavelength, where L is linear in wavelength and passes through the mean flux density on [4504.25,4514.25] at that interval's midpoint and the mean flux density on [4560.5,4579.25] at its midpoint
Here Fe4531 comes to 3.9 angstrom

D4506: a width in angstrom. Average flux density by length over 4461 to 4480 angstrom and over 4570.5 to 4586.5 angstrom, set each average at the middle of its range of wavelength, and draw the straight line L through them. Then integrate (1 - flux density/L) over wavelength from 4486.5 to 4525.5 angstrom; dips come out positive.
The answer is -2.3 angstrom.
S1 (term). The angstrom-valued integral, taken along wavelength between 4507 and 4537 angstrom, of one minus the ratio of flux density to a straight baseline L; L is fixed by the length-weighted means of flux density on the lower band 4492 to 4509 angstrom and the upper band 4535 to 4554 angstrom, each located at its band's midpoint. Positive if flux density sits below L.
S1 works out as 0.4 angstrom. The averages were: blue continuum 20.7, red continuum 19.6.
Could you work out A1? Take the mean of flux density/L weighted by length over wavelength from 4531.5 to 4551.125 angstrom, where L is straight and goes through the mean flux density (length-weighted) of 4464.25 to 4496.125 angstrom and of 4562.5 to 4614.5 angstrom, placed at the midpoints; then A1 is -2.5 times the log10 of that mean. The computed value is 0.044 mag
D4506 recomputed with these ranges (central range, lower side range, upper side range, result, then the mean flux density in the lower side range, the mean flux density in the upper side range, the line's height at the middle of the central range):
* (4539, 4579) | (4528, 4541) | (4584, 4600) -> -2.6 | 18.4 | 20.2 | 19.2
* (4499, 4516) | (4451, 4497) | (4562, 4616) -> -1.7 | 18.8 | 20.7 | 19.4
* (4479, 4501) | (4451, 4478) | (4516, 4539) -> -1.3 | 18.3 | 19.2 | 18.6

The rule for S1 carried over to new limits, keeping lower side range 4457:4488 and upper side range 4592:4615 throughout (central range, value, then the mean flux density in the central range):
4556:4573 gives -0.4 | 20.9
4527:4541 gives 1.1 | 18.4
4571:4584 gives 0.1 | 20.4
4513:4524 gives -0.5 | 20.5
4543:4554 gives 0.3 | 19.6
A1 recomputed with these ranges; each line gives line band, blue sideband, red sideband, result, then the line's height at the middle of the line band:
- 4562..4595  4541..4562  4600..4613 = 0.02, 20.8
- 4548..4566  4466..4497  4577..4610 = -0.01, 20.2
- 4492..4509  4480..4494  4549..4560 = -0.05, 19.8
